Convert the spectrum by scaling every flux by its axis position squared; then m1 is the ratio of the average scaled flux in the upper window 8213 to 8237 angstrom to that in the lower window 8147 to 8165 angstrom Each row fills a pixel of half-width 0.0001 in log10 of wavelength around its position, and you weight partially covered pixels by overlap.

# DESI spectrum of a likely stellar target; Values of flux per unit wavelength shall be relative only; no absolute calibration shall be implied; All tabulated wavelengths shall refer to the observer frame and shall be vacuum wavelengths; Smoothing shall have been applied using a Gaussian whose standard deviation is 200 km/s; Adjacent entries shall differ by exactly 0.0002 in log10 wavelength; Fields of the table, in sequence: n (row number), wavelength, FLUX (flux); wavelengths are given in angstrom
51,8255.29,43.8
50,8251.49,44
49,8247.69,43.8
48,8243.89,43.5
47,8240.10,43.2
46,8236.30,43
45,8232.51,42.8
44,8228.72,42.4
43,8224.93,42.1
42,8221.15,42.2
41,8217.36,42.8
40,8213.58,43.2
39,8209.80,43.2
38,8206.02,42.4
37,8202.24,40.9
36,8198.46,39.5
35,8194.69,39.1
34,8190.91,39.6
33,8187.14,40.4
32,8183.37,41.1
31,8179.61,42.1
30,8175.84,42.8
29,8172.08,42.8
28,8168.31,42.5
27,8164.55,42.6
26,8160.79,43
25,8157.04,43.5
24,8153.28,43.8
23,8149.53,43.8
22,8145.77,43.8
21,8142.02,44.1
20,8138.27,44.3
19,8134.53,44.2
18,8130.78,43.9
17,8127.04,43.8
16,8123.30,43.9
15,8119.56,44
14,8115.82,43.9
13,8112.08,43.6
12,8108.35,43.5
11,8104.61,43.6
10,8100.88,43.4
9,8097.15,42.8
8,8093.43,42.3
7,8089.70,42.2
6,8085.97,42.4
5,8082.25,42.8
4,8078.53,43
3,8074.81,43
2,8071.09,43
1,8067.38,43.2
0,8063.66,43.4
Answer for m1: 1.00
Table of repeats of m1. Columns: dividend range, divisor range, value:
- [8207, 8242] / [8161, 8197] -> 1.04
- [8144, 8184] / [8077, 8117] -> 1.01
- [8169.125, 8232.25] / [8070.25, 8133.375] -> 0.99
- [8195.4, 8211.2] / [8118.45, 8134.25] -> 0.96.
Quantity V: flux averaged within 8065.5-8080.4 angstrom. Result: 43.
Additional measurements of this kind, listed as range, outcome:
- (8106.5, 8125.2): 43.8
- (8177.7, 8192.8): 40.8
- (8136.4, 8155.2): 43.9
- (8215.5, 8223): 42.5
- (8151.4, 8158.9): 43.6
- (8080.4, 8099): 42.5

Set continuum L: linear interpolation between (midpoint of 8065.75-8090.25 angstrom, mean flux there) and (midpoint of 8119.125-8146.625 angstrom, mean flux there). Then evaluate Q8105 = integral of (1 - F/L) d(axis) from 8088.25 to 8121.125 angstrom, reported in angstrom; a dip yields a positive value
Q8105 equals 0.1 angstrom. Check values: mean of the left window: 42.8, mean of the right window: 44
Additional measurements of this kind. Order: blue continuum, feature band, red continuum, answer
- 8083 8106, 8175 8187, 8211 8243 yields 0.30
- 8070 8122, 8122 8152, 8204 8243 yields -0.68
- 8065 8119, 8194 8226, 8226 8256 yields 1.05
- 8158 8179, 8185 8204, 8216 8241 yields 1.23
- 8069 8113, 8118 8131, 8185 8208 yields -0.55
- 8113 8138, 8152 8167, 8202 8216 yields 0.09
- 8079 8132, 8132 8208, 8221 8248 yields 1.33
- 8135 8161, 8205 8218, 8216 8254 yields 0.08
